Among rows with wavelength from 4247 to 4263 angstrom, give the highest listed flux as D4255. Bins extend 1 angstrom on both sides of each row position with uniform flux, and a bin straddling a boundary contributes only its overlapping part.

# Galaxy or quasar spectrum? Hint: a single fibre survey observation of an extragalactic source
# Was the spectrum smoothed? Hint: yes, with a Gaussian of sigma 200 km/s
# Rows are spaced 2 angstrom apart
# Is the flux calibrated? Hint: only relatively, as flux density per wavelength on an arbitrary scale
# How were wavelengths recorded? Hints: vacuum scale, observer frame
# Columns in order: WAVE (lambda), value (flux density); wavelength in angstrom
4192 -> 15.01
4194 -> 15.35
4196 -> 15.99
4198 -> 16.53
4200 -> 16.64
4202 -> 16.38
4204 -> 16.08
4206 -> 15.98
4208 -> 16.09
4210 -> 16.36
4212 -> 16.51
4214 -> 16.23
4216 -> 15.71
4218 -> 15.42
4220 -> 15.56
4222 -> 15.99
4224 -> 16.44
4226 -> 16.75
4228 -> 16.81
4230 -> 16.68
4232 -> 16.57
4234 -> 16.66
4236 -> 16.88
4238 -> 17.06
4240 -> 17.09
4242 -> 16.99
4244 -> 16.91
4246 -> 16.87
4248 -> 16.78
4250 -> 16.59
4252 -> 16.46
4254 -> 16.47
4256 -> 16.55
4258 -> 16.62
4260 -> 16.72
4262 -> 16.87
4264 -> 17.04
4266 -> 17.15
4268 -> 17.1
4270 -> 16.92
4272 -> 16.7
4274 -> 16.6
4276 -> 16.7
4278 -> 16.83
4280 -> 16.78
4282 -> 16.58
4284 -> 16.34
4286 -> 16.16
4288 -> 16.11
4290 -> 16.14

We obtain 16.87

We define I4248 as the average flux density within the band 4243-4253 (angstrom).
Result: 16.7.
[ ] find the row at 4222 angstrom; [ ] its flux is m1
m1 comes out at 15.99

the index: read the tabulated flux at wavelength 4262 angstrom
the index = 16.87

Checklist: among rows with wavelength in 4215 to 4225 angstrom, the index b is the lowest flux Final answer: 15.42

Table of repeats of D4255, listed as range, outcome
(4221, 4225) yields 16.44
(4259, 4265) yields 17.04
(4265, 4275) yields 17.15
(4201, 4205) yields 16.38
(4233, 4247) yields 17.09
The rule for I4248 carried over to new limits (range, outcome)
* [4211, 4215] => 16.4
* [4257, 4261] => 16.7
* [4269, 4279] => 16.8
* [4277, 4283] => 16.7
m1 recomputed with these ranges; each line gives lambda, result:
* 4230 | 16.68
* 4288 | 16.11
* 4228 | 16.81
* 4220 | 15.56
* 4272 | 16.7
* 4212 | 16.51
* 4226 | 16.75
